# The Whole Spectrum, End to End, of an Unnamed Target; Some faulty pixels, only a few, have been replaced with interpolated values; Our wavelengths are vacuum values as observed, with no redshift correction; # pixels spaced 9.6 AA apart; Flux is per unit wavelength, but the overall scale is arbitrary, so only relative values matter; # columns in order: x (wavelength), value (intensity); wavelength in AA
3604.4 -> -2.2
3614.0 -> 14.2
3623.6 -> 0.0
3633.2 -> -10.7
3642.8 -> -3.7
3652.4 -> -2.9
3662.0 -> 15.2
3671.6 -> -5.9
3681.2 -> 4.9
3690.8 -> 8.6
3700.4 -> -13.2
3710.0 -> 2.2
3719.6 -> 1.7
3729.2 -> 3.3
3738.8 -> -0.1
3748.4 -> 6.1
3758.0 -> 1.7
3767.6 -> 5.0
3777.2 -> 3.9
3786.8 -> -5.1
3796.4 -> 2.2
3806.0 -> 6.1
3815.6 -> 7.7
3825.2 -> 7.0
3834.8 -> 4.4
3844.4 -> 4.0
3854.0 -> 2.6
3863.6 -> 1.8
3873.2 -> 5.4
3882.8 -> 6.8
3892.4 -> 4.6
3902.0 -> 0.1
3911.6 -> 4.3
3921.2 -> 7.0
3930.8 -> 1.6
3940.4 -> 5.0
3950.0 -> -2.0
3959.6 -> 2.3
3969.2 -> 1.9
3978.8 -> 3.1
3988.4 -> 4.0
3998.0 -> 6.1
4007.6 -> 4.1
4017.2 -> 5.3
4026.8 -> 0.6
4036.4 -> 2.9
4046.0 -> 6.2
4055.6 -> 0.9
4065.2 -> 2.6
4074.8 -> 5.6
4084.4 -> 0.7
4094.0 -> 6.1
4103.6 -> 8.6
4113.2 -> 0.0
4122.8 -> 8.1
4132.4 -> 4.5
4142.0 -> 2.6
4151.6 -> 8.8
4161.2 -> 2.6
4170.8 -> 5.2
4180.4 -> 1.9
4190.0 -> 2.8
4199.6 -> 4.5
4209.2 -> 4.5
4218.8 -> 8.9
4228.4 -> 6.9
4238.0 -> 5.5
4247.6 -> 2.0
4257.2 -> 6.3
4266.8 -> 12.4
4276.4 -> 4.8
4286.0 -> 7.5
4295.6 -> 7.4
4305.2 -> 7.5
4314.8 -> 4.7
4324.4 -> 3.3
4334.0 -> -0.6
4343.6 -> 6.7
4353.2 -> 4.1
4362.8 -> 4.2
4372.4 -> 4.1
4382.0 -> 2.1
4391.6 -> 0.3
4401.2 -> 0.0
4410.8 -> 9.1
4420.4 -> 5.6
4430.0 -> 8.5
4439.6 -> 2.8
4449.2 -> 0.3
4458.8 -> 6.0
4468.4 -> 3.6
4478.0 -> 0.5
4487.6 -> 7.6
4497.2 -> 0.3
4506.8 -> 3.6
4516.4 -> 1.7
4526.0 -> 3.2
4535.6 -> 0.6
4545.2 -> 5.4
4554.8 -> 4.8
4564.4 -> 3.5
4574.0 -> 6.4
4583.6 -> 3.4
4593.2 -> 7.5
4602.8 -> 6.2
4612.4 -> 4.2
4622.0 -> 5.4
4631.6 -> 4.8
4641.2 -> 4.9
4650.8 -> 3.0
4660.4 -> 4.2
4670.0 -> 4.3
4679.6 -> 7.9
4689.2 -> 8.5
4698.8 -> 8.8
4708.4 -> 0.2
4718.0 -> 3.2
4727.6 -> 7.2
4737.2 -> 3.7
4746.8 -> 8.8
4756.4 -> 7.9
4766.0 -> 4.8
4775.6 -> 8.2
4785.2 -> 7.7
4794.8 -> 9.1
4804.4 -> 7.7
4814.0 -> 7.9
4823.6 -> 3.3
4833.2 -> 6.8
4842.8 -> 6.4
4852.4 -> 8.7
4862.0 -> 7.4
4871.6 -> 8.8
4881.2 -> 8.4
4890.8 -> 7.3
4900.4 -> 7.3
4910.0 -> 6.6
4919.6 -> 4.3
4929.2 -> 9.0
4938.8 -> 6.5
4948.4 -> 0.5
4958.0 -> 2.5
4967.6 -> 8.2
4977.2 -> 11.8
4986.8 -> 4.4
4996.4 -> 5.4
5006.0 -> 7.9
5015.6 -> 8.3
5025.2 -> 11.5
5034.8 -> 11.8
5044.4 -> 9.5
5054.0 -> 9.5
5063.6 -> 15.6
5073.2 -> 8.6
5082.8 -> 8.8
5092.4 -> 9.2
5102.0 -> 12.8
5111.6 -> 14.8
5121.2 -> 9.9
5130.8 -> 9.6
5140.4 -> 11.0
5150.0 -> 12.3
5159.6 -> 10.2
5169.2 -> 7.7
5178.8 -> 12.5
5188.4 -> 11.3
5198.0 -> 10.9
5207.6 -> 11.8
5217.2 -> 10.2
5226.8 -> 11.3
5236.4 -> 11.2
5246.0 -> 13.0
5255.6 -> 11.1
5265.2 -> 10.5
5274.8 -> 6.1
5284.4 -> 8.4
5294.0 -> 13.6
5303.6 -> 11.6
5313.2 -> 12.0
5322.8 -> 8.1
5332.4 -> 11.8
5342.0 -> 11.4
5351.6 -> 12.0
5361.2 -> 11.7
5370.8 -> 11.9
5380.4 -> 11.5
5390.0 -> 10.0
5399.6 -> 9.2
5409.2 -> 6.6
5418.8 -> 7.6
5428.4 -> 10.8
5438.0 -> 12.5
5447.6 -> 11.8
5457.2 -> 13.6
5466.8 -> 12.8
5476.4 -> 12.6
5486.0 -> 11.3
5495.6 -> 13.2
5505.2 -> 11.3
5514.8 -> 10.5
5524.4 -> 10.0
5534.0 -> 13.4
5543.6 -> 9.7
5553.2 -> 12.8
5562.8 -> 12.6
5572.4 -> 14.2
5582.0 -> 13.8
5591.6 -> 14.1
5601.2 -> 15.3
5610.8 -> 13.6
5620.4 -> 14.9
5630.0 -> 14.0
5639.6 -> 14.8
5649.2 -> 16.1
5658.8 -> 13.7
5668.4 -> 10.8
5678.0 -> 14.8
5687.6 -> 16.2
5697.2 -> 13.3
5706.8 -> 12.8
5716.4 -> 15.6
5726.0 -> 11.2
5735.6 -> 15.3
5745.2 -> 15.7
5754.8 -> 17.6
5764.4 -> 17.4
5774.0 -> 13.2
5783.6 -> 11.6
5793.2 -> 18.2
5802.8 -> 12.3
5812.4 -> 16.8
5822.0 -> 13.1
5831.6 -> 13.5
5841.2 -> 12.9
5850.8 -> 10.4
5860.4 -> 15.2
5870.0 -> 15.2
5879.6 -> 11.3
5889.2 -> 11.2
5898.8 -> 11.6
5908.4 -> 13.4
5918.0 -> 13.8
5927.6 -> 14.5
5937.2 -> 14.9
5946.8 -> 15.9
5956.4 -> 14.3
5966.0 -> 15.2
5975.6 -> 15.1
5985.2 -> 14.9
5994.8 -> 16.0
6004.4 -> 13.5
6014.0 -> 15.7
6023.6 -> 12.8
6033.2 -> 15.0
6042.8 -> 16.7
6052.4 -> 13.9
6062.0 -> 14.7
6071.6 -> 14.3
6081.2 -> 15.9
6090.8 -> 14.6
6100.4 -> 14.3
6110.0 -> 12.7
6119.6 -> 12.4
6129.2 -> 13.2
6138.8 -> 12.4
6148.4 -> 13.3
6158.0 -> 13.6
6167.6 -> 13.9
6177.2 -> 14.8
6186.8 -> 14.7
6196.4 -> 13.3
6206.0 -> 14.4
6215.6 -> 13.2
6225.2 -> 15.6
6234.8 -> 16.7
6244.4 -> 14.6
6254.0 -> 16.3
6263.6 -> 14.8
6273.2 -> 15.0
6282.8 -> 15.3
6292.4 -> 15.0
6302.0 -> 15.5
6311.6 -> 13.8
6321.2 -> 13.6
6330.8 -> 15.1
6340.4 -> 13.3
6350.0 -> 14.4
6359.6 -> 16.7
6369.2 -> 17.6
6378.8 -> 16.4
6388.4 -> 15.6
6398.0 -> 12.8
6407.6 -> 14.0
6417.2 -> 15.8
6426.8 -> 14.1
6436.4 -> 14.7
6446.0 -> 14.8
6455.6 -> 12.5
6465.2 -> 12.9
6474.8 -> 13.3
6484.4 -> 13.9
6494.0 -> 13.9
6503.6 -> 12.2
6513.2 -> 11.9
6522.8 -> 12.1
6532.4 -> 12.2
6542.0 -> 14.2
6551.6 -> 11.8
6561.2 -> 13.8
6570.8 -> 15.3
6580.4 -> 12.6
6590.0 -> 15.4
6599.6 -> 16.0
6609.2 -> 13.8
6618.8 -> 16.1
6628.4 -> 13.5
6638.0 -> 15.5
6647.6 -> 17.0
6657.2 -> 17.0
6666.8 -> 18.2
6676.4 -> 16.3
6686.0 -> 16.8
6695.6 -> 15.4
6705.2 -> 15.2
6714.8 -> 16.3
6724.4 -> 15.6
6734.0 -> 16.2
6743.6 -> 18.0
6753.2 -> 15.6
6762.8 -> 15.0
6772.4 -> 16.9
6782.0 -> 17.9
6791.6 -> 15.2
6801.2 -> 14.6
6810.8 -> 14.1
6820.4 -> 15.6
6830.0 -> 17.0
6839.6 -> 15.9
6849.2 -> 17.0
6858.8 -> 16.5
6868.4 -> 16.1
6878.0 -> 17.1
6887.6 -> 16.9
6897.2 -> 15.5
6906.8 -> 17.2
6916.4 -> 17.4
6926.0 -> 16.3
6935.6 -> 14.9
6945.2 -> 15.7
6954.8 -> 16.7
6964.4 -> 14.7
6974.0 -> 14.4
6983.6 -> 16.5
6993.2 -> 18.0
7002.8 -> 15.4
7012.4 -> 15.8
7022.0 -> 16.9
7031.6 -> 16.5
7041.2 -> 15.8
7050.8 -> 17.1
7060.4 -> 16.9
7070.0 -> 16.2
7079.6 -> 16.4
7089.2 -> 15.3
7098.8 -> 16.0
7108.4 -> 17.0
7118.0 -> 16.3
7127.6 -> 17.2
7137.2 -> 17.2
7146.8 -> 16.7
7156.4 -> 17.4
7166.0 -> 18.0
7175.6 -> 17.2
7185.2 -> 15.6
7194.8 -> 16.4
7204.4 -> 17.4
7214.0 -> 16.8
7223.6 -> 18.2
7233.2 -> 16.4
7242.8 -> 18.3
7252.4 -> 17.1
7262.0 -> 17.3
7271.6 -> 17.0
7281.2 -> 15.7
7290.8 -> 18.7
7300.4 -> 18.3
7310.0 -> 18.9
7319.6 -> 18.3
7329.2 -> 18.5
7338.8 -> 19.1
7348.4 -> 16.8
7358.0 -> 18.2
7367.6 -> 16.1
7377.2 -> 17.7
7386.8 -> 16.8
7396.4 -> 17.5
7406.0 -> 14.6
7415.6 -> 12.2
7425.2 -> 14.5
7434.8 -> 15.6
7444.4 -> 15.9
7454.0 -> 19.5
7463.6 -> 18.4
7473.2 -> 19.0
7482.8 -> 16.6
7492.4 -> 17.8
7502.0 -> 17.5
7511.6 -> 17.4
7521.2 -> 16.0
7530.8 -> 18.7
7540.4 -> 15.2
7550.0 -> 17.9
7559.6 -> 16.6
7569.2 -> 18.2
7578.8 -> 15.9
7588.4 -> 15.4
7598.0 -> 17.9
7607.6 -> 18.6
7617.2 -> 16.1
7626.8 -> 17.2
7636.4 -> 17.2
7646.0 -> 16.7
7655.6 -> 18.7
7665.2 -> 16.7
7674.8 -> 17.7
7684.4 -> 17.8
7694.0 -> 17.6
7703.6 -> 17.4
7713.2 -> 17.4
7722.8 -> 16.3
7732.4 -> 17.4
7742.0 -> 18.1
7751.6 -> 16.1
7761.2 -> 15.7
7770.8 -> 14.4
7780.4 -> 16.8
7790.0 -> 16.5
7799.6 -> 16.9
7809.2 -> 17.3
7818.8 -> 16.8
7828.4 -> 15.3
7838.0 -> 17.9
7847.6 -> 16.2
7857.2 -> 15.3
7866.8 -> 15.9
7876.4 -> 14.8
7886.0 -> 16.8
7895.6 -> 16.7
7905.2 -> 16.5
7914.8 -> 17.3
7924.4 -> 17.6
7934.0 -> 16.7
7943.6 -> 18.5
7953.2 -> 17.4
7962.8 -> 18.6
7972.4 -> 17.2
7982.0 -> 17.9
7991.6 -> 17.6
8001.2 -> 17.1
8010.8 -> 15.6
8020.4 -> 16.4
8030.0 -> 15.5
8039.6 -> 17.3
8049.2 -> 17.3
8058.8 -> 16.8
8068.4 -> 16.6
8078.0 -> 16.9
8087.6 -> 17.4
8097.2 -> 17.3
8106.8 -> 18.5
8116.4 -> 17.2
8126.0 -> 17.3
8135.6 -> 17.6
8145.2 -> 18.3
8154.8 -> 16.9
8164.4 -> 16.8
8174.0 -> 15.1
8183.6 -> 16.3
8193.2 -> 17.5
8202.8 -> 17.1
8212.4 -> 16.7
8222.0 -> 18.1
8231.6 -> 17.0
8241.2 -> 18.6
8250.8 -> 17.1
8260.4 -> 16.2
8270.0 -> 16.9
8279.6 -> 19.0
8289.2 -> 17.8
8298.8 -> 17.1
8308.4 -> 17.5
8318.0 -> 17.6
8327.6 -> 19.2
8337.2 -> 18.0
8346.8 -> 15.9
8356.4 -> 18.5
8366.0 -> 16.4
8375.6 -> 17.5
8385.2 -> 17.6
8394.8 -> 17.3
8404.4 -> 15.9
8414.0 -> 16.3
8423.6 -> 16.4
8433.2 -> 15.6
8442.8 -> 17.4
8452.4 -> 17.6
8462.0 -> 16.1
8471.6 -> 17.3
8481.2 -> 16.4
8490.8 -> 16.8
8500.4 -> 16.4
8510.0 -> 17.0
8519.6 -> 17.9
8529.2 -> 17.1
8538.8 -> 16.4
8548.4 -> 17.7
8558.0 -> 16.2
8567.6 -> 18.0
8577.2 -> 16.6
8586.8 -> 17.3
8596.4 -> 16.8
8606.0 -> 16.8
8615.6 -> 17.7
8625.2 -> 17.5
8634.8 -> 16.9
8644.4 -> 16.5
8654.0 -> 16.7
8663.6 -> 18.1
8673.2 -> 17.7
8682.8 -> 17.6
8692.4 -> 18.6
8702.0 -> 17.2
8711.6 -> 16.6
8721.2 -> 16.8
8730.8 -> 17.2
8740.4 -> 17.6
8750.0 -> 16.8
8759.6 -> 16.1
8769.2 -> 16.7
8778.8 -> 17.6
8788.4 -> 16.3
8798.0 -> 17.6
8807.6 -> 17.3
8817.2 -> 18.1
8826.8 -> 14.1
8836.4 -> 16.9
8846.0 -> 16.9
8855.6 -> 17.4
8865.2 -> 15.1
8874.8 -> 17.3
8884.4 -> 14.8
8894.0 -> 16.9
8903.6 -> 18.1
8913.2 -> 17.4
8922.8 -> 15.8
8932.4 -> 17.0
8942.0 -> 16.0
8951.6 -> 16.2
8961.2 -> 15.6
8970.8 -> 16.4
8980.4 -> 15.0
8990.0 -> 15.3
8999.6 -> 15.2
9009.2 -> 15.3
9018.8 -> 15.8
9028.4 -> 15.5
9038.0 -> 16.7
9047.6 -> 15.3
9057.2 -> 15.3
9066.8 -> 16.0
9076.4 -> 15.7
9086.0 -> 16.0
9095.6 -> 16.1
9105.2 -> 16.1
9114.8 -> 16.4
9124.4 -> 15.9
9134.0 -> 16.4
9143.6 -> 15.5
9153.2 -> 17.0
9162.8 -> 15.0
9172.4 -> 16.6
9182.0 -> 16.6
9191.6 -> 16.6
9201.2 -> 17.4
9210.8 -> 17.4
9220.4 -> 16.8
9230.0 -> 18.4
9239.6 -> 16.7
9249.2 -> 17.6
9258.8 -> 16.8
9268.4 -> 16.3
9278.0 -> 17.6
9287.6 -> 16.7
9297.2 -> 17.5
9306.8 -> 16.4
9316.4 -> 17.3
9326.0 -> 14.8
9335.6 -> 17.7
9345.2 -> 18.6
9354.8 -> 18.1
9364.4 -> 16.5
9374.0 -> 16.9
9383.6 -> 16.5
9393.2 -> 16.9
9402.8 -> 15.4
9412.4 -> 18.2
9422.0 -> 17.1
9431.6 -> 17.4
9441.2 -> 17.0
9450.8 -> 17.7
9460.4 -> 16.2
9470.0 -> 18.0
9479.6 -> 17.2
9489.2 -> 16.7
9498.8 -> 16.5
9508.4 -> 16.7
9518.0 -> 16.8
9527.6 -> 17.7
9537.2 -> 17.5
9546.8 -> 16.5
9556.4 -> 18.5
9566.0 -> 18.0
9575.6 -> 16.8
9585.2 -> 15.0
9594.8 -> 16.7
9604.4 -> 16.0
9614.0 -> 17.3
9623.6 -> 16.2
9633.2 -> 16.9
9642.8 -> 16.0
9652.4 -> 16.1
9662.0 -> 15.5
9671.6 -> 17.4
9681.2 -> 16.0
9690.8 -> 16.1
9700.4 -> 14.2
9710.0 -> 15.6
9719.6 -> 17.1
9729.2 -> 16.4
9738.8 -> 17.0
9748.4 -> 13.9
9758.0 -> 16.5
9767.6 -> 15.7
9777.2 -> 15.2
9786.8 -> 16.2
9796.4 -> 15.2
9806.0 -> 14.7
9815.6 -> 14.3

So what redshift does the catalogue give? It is 0.26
